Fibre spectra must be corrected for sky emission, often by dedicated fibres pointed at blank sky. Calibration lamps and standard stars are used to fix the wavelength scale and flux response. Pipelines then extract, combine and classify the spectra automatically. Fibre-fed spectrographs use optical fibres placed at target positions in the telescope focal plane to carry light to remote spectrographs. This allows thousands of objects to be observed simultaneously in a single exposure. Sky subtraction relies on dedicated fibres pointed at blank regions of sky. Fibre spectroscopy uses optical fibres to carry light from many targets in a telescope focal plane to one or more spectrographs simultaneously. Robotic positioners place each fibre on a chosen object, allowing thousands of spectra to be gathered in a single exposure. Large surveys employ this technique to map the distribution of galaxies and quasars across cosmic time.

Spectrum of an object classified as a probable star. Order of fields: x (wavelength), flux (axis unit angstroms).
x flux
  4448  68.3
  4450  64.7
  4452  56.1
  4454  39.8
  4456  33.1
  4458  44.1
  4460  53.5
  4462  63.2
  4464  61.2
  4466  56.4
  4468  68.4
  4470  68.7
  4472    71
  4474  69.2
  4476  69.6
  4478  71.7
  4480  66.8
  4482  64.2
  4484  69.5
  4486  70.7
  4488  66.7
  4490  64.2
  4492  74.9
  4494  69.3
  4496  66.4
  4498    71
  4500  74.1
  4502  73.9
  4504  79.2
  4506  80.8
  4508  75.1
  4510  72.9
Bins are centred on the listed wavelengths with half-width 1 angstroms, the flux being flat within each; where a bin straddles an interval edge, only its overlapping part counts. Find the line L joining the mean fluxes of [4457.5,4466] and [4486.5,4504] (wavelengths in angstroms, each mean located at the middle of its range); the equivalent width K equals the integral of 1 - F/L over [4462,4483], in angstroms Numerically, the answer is -2.0 angstroms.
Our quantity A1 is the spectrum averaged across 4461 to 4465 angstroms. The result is 62.2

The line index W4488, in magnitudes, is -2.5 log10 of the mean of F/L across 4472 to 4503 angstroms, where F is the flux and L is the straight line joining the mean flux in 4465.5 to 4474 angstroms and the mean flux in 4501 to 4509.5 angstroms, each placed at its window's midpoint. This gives 0.04 mag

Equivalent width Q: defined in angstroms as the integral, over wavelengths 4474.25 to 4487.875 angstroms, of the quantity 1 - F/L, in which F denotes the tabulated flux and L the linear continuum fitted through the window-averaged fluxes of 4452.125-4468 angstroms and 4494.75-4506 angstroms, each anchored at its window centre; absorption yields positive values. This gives -1.2 angstroms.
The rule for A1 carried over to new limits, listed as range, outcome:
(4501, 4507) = 78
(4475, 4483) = 68.1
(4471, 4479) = 70.4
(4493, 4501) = 70.2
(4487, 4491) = 65.5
